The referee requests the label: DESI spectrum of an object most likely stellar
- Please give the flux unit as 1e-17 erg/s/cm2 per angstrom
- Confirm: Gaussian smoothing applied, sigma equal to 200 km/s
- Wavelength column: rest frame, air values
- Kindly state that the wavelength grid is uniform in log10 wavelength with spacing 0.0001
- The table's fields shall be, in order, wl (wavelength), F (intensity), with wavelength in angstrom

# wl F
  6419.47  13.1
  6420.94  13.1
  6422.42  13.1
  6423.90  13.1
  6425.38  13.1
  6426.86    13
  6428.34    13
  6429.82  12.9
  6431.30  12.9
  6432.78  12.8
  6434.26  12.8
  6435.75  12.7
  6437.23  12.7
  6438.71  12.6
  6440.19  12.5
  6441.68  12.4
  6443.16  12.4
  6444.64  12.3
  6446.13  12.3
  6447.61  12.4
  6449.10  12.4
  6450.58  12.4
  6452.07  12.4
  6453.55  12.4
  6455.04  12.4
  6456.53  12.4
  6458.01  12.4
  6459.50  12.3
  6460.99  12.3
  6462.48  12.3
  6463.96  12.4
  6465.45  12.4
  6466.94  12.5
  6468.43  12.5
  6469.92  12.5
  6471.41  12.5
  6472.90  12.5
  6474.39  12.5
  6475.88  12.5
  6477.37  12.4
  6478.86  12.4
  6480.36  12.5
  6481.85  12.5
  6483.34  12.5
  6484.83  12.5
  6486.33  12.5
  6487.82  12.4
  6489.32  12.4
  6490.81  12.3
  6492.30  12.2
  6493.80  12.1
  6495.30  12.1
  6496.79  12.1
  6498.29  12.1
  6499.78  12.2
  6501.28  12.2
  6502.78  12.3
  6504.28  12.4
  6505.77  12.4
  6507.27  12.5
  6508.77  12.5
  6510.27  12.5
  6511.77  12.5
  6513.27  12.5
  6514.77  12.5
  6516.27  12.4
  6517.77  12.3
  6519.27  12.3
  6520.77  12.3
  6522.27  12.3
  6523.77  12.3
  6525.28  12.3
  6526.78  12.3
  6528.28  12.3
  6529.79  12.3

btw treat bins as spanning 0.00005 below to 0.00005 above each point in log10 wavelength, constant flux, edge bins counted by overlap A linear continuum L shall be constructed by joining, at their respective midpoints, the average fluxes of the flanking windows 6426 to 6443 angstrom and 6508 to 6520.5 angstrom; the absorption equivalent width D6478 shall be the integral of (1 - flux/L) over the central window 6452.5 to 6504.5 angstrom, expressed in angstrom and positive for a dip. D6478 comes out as 0.8 angstrom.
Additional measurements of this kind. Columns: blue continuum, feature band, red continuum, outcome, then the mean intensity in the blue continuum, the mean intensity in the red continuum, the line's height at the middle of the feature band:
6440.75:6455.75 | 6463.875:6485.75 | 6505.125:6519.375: -0.12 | 12.4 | 12.4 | 12.4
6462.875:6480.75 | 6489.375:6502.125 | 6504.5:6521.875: 0.27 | 12.5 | 12.4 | 12.4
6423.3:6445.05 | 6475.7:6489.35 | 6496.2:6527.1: 0.04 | 12.8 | 12.3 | 12.5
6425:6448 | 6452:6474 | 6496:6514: 0.23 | 12.7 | 12.4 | 12.5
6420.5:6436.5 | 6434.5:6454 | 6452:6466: 0.29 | 12.9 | 12.4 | 12.6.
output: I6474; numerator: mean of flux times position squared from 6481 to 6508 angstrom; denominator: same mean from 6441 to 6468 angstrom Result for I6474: 1.01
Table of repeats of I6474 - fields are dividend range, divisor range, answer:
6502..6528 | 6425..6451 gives 1.00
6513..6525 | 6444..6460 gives 1.02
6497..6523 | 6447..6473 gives 1.01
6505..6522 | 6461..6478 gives 1.01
